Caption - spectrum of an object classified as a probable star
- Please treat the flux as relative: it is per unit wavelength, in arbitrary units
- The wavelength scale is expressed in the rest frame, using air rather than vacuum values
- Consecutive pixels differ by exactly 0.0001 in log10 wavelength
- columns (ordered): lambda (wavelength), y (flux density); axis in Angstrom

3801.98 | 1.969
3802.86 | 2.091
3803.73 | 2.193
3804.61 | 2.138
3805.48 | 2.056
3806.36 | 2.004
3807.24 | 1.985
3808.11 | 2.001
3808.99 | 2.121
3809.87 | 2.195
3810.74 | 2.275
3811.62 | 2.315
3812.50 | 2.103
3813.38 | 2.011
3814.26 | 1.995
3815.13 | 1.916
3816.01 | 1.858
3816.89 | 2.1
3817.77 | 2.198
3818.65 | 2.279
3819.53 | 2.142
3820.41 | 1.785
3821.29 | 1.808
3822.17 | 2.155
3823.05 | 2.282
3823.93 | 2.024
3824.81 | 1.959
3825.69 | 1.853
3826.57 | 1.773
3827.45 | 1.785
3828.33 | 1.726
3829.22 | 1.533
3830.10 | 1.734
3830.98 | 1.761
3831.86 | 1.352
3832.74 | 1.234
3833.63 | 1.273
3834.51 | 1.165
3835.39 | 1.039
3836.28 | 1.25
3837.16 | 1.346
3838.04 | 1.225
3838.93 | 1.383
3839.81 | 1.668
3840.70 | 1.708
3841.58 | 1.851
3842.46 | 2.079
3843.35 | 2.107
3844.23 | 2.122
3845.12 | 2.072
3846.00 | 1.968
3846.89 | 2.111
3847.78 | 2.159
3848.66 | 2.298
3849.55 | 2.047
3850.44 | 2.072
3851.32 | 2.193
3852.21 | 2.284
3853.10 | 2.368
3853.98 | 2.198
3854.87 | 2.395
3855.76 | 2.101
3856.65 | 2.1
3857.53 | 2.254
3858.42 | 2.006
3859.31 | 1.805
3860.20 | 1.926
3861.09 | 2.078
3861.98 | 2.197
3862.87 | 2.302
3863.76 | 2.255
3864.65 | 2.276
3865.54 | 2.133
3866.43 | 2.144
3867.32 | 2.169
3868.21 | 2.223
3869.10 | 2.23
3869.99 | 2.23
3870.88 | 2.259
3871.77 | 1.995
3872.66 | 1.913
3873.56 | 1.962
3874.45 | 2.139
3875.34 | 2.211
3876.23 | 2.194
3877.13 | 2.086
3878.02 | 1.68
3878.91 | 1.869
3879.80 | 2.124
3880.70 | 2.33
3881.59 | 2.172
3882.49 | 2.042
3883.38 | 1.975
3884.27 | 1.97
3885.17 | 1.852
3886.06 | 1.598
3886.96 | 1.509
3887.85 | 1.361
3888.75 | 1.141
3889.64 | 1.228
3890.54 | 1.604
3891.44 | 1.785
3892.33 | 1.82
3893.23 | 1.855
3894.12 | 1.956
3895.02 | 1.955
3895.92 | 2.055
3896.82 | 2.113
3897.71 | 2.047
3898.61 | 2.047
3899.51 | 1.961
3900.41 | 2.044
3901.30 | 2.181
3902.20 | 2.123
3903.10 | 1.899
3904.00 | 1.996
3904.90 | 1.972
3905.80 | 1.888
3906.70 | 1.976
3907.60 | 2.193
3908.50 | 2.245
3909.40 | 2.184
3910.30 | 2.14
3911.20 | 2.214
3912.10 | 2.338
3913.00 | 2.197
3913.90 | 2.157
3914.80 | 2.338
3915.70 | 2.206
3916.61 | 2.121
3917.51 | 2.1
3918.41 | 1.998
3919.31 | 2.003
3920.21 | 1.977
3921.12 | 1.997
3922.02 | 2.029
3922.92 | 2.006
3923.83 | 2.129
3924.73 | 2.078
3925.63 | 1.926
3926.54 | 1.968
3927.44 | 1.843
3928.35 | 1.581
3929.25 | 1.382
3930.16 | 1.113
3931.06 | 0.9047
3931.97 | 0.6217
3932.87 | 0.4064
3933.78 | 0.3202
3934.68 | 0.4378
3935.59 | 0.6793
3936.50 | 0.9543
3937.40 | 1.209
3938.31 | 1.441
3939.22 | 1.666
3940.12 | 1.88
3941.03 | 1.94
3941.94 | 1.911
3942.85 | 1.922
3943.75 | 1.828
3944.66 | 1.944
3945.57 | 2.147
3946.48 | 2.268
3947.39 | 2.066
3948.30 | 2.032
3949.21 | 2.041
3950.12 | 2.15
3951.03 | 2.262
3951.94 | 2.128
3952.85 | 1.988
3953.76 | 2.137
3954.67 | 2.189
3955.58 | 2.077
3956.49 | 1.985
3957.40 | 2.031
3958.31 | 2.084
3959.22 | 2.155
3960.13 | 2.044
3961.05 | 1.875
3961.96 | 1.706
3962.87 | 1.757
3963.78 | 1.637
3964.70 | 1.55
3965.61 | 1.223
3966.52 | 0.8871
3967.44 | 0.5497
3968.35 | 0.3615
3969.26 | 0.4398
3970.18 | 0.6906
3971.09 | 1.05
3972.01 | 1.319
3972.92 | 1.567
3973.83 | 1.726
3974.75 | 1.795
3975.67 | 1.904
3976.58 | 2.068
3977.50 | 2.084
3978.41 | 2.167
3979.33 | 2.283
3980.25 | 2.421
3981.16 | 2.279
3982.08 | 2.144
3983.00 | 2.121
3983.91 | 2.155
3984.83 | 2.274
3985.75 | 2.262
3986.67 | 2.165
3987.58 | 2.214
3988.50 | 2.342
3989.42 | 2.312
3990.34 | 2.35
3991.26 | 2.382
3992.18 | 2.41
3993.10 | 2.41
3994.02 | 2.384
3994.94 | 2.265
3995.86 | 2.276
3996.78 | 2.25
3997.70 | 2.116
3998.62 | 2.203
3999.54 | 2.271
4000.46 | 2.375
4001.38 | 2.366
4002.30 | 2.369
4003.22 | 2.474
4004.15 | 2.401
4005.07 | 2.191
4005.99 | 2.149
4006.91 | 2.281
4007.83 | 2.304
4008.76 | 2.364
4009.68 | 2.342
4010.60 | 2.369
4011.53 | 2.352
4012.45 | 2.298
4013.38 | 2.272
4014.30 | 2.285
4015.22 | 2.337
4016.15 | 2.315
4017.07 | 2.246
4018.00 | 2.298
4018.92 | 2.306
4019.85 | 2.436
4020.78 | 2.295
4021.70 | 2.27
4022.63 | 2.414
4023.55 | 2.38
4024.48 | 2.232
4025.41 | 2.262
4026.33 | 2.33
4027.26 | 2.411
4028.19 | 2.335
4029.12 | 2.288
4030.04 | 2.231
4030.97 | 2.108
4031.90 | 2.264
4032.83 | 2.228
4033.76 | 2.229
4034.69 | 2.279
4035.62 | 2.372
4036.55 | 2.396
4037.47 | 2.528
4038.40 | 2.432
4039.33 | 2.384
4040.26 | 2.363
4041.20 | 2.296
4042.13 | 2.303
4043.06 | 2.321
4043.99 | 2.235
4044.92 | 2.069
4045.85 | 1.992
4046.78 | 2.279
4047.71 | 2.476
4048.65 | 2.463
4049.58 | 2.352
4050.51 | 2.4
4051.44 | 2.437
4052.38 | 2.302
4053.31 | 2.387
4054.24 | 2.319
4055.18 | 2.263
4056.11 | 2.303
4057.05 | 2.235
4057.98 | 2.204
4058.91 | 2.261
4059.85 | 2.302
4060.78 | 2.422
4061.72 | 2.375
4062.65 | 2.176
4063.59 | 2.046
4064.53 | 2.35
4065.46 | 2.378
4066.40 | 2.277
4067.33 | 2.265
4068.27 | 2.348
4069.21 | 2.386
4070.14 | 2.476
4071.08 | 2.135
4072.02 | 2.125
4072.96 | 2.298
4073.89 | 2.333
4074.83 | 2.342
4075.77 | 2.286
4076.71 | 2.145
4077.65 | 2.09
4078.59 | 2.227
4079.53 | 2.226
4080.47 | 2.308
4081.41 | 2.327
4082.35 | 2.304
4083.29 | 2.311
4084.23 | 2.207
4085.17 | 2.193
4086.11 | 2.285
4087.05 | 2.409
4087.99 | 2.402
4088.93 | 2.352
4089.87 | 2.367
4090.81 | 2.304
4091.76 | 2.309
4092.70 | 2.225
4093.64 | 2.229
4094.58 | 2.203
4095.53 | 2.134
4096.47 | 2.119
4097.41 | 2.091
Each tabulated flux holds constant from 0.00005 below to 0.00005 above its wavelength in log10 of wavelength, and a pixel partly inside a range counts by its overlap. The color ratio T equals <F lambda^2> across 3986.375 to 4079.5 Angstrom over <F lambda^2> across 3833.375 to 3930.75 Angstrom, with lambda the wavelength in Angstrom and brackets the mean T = 1.26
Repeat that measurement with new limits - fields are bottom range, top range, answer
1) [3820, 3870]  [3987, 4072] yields 1.32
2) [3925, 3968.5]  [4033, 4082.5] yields 1.50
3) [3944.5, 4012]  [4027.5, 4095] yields 1.19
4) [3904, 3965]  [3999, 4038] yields 1.32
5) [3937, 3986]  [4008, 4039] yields 1.32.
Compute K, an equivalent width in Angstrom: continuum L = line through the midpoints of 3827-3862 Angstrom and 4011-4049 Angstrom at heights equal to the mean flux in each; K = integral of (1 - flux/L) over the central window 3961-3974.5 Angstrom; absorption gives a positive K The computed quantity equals 5.9 Angstrom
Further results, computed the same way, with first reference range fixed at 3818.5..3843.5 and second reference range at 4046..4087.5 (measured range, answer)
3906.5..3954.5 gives 3.3 Angstrom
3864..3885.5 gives -3.5 Angstrom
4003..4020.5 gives -1.3 Angstrom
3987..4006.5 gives -1.8 Angstrom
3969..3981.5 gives 2.1 Angstrom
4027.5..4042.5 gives -0.7 Angstrom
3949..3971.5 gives 4.2 Angstrom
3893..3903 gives -0.9 Angstrom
